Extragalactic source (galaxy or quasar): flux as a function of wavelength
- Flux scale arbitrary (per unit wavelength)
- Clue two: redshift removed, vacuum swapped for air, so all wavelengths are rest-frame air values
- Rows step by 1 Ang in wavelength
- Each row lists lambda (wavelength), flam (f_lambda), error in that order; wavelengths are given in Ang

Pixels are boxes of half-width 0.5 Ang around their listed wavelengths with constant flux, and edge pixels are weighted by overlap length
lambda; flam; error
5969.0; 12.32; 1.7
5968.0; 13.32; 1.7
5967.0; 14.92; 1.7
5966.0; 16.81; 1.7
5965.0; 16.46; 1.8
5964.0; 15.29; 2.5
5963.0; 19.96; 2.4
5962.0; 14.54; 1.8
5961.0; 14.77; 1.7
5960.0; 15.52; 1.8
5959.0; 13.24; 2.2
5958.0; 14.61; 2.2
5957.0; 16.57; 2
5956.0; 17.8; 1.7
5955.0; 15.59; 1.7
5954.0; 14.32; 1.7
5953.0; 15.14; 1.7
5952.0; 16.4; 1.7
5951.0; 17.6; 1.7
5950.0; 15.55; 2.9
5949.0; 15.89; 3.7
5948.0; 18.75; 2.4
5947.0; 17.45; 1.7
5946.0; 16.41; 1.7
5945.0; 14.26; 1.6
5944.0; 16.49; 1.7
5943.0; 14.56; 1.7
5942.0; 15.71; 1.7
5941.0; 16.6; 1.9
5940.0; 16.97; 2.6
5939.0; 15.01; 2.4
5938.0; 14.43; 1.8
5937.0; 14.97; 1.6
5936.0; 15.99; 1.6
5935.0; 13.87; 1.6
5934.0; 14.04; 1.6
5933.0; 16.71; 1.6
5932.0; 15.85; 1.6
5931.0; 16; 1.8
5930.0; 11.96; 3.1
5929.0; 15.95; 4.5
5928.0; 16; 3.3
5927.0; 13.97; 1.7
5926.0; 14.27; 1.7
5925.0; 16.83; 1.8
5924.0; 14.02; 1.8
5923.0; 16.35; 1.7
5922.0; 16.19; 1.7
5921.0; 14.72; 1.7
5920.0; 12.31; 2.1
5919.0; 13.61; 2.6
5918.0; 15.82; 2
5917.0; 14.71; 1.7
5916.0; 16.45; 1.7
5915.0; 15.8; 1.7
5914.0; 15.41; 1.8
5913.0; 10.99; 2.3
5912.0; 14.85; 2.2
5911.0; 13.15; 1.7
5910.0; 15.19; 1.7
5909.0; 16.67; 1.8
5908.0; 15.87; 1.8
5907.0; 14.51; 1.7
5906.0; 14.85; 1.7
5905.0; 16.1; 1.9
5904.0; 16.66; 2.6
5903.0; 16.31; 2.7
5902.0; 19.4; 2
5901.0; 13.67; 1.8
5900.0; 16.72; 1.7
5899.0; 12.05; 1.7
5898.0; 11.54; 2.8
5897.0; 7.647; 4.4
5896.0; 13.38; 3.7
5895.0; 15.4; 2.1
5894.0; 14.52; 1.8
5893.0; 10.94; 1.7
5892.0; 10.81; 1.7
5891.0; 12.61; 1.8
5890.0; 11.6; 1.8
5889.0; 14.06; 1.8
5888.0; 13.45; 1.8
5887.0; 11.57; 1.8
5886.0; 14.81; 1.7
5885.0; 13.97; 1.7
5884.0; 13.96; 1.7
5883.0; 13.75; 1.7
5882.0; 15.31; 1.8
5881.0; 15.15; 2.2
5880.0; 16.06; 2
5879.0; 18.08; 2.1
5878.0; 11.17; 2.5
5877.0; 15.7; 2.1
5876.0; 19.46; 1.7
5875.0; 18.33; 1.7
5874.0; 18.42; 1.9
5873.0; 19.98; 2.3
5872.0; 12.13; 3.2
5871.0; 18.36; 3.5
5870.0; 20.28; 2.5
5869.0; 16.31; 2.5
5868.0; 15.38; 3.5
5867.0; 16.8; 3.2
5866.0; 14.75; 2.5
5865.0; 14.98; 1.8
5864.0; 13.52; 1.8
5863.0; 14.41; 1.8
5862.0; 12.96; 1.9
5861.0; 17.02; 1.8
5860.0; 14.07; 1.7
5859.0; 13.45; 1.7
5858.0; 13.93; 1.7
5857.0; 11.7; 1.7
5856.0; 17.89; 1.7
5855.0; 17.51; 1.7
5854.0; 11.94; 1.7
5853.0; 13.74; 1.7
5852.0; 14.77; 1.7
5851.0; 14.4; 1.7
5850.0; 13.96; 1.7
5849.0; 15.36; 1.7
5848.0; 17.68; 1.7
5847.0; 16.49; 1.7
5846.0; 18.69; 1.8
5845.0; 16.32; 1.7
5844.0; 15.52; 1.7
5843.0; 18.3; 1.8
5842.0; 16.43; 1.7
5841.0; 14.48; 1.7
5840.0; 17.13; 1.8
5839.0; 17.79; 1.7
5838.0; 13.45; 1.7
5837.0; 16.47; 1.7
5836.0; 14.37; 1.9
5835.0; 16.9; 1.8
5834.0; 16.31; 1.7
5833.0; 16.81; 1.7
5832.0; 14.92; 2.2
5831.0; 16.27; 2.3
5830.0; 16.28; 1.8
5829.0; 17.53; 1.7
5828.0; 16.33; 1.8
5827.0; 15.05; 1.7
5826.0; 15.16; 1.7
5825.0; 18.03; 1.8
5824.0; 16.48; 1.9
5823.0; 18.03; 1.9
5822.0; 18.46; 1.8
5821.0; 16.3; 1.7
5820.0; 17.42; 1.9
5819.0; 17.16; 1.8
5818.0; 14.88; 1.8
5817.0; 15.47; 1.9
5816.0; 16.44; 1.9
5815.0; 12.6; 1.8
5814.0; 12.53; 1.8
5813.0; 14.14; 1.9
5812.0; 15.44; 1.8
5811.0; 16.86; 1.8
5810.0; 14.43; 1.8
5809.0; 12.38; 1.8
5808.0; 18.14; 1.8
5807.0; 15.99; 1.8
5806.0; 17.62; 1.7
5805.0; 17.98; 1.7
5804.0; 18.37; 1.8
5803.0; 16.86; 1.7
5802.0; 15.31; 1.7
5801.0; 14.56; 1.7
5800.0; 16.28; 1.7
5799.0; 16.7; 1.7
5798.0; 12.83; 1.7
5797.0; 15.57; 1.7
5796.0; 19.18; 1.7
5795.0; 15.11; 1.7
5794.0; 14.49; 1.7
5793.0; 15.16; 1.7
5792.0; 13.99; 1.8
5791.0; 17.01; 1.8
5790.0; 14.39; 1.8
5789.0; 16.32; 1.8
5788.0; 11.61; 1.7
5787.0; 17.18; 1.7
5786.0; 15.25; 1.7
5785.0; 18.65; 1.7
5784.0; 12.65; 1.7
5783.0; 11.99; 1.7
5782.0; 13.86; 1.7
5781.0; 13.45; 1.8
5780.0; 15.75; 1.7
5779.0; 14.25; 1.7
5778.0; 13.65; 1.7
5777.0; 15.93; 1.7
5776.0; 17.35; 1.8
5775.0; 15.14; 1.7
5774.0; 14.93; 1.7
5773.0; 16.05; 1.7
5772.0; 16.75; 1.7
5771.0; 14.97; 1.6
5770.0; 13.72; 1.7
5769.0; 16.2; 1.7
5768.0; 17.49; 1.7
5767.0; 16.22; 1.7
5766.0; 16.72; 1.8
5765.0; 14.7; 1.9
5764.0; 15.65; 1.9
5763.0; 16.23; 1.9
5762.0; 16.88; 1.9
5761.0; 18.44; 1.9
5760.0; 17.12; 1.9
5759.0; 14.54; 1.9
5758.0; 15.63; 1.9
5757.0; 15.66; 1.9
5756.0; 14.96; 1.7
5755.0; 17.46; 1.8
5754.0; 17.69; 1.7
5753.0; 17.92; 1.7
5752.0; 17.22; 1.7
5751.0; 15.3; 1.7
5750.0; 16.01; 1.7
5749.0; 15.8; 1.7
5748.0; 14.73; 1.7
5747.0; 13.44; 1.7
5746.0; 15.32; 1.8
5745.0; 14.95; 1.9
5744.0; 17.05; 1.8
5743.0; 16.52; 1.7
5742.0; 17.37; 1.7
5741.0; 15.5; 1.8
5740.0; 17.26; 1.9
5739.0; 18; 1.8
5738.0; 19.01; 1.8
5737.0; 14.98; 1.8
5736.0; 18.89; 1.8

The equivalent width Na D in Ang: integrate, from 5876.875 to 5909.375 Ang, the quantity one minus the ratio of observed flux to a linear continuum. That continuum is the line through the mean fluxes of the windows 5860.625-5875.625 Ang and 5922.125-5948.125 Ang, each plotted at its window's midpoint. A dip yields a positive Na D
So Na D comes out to 3.7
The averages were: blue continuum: 16.3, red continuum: 15.5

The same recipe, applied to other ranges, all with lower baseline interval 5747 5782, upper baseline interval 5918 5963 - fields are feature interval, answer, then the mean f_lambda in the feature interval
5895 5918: 1.3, 14.7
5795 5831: -0.8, 16.1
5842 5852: -0.4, 16.2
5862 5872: -0.1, 15.7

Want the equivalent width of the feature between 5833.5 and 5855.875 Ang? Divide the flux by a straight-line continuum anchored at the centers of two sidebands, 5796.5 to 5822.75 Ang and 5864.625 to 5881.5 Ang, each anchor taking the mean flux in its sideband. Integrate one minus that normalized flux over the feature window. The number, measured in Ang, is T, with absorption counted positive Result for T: 0.51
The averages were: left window 15.8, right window 16.6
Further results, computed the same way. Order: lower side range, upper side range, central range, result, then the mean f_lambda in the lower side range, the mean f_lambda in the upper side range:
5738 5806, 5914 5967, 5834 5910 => 2.58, 15.8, 15.6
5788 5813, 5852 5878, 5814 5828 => -0.38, 15.8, 15.6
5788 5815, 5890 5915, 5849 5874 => -0.94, 15.5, 14.1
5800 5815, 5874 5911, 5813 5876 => -3.06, 15.7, 14.5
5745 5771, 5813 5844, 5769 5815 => 2.04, 16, 16.1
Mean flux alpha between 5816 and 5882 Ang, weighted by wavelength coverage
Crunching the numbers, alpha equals 16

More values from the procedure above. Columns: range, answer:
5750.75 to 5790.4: 15.7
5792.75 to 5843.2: 16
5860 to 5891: 15.3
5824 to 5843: 16.2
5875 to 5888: 15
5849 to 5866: 14.4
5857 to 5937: 14.8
